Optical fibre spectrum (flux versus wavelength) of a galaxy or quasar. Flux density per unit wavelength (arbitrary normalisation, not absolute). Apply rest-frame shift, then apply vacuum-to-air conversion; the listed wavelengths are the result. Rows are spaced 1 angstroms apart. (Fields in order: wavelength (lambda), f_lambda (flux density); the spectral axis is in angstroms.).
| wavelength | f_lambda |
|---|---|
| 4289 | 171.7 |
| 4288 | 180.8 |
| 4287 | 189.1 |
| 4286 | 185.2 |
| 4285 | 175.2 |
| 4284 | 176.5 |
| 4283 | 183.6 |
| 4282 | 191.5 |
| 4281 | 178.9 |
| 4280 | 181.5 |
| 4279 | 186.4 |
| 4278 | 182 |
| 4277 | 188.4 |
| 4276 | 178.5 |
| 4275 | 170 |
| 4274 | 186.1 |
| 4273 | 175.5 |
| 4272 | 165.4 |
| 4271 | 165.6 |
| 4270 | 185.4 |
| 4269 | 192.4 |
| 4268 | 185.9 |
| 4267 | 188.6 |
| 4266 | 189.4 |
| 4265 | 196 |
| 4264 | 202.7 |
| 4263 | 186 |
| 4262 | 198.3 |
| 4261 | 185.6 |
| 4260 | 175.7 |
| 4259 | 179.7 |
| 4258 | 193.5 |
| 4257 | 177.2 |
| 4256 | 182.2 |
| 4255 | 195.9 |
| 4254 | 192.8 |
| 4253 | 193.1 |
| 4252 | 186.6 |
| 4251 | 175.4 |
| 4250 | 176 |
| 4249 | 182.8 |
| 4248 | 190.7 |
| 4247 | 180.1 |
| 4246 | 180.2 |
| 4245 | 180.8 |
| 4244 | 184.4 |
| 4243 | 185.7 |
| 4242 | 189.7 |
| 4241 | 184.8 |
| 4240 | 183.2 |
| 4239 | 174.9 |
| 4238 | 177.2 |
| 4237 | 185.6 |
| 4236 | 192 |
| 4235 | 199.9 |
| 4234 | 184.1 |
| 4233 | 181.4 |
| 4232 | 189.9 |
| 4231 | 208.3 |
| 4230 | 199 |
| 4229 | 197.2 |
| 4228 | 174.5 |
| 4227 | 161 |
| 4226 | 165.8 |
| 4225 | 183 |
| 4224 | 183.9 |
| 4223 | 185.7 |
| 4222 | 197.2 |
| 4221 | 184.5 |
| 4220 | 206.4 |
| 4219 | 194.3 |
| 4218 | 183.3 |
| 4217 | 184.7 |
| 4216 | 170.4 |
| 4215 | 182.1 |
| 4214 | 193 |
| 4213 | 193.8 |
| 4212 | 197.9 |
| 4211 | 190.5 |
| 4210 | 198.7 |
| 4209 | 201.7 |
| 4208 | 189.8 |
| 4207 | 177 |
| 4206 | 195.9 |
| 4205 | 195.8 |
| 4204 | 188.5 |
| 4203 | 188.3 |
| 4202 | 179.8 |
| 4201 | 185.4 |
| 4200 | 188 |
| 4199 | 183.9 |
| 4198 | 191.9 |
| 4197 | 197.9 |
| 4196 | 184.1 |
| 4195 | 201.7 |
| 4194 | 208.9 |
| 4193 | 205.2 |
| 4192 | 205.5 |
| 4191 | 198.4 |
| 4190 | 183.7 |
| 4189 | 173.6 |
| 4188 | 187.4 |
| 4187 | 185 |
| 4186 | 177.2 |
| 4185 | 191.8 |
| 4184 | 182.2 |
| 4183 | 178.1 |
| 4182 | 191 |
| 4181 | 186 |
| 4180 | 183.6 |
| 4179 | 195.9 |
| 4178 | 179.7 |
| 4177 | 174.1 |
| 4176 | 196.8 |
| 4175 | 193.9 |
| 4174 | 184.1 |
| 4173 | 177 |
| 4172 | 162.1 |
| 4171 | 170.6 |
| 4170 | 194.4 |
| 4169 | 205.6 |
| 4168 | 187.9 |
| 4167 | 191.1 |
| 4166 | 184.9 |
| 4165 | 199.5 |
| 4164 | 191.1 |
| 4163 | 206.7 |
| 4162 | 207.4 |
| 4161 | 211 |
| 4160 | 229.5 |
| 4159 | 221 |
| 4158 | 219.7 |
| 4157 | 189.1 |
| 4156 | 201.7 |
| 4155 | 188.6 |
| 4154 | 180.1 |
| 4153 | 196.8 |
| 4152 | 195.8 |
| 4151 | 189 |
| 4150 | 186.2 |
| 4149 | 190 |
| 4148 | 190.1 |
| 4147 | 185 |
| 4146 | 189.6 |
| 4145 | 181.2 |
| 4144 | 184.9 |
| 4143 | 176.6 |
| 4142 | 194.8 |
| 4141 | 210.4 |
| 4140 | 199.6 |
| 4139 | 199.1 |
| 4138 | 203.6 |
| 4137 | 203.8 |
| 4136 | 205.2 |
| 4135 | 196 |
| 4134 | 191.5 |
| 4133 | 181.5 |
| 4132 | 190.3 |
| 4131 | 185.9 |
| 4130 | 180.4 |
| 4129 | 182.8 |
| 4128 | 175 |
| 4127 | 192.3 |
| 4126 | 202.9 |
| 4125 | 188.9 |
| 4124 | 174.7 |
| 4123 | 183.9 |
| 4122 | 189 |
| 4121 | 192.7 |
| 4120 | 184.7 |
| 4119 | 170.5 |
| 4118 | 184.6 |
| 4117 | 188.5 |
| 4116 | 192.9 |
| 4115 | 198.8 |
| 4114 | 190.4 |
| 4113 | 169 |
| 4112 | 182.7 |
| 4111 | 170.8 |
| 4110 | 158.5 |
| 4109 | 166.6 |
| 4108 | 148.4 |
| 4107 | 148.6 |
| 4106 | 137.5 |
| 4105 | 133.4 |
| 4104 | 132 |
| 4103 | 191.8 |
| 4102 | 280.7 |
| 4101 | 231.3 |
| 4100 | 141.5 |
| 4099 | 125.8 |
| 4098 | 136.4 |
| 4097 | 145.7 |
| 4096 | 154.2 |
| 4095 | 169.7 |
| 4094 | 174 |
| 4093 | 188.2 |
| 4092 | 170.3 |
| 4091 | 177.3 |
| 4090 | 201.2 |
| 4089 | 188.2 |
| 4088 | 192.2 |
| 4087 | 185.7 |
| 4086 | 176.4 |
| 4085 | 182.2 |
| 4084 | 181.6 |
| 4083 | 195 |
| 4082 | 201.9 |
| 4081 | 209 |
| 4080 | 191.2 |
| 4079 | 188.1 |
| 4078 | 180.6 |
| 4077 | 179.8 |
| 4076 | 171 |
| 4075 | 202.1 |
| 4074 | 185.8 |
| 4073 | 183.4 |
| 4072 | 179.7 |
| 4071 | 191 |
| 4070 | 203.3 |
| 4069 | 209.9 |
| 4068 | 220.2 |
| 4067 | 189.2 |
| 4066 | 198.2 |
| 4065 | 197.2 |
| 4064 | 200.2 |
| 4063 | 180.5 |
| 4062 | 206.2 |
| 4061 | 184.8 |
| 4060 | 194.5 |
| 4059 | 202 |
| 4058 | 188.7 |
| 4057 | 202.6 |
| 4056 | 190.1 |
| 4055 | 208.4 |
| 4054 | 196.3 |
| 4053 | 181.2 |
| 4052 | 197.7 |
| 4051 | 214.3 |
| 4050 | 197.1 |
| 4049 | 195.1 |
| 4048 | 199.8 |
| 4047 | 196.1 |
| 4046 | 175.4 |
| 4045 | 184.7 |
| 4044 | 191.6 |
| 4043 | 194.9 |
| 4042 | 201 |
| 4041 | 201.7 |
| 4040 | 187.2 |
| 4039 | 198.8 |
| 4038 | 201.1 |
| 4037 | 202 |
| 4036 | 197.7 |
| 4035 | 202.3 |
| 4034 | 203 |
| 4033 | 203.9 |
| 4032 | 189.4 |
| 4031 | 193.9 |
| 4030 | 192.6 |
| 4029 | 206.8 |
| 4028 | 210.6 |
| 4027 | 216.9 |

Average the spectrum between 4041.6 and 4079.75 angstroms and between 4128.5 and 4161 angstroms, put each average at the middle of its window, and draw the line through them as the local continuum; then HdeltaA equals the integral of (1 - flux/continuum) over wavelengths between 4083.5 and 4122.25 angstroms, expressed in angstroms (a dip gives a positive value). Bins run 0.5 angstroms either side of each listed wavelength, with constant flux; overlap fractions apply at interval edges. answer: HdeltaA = 3.8 angstroms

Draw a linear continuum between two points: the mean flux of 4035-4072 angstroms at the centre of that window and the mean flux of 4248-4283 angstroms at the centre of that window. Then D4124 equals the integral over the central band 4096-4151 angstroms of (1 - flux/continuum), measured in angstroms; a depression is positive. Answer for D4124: 3.10 angstroms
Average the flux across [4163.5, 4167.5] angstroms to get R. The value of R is 192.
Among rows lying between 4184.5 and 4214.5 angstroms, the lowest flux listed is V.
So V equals 173.6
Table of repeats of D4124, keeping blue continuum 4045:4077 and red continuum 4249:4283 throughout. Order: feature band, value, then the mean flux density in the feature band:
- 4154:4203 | -0.8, 192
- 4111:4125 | 0.5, 184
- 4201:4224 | -0.3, 190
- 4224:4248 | 0.2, 185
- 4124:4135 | 0.2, 187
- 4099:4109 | 1.2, 169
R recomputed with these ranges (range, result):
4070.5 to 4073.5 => 185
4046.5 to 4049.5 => 197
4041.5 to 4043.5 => 198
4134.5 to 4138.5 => 202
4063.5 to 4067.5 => 196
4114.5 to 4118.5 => 191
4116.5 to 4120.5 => 182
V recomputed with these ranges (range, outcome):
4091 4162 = 125.8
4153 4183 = 162.1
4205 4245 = 161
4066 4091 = 171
